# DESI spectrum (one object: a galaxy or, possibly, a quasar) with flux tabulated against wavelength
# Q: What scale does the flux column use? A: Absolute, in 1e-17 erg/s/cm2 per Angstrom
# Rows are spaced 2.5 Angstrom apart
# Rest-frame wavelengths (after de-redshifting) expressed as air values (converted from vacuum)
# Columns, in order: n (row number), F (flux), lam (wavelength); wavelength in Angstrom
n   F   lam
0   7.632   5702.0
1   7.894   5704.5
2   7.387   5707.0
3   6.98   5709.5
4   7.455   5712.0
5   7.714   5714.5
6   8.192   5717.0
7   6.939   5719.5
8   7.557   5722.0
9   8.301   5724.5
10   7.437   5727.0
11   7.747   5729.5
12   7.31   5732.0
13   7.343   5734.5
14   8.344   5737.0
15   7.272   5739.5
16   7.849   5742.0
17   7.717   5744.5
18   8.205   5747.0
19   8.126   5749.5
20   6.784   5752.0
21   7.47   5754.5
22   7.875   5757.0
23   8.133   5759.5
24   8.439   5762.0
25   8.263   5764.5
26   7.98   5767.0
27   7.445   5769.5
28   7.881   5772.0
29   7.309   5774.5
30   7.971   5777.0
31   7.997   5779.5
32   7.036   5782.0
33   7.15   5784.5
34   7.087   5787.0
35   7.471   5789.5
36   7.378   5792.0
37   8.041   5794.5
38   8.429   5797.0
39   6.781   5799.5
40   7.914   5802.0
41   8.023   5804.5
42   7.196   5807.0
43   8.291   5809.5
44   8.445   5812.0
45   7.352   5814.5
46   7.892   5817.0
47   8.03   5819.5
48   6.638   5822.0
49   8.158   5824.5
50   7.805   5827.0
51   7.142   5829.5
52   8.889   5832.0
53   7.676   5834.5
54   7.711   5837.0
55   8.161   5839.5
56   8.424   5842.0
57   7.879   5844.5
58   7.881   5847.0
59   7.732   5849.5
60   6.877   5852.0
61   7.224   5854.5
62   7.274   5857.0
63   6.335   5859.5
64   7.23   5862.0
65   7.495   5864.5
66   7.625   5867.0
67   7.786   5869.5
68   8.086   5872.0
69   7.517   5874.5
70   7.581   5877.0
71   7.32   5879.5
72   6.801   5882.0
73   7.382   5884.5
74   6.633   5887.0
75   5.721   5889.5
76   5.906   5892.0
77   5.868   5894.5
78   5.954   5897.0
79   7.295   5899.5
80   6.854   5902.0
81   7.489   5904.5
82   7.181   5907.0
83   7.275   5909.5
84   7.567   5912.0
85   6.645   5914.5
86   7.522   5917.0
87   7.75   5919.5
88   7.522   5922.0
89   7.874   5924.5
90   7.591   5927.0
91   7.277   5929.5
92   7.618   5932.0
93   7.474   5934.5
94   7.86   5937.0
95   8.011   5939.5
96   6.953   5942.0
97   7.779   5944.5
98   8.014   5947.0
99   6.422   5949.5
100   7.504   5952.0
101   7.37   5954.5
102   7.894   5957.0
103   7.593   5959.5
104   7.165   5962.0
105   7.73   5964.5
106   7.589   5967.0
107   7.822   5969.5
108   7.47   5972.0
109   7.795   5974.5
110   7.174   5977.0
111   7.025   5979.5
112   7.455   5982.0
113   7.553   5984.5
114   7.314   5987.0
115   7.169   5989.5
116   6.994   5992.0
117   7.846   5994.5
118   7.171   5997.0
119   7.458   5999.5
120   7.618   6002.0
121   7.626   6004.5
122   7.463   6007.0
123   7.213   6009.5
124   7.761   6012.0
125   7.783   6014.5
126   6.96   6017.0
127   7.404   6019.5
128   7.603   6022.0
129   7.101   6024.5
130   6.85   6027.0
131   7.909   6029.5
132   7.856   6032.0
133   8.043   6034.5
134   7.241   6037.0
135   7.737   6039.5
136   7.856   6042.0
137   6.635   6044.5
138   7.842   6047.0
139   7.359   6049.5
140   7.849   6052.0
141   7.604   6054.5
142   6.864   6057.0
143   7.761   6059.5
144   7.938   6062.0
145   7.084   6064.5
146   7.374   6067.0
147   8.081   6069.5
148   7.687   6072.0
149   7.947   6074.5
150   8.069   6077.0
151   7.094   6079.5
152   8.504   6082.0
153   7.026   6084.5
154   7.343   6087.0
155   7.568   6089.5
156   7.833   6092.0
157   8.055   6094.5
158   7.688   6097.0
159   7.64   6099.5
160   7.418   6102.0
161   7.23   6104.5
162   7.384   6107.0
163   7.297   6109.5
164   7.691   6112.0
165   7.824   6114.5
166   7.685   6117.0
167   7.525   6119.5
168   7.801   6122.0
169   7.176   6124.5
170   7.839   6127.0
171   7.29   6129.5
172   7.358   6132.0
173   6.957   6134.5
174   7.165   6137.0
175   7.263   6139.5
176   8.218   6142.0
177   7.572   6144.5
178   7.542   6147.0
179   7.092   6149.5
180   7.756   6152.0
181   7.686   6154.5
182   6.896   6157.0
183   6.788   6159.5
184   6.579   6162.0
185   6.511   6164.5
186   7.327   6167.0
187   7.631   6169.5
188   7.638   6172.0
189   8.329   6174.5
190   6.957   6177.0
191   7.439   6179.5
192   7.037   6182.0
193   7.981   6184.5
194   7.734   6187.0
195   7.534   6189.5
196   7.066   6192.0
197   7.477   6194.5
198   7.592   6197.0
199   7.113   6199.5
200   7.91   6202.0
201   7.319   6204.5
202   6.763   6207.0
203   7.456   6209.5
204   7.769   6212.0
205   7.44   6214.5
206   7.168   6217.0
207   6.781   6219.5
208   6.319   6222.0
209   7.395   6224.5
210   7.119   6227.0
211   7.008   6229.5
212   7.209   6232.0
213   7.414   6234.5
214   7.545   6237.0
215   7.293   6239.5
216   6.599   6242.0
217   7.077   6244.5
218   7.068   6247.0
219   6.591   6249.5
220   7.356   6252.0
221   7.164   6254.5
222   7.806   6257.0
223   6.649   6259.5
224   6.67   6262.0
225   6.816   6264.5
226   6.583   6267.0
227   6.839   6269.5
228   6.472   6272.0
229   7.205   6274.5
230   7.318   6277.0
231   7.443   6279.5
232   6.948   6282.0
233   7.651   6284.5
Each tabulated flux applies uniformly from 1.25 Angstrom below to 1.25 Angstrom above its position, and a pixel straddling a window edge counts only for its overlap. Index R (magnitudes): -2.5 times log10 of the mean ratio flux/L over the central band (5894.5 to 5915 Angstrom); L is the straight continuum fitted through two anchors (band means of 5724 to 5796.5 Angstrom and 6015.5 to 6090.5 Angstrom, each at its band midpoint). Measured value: 0.10 mag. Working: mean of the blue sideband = 7.7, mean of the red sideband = 7.54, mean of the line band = 6.98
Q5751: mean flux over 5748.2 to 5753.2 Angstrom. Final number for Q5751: 7.47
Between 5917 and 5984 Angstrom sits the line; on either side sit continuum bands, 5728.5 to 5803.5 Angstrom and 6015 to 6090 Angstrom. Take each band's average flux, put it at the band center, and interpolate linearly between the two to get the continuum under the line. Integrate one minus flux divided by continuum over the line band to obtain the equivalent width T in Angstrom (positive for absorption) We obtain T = 0.6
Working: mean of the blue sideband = 7.69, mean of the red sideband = 7.54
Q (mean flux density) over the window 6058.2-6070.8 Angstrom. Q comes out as 7.64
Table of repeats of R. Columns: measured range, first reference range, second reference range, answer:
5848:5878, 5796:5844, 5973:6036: 0.05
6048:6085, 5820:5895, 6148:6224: -0.04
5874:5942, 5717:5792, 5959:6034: 0.06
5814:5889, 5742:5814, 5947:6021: 0.01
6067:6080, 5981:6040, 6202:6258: -0.06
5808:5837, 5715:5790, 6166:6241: -0.03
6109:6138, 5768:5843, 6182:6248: -0.01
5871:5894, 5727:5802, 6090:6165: 0.10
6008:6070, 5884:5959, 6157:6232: -0.04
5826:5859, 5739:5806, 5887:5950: -0.04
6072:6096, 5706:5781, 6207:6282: -0.06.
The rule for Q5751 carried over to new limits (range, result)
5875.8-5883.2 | 7.23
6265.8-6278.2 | 6.88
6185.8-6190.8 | 7.63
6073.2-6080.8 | 7.71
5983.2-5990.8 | 7.34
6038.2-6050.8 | 7.49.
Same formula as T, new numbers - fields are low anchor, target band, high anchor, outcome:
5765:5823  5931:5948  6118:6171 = -0.3 Angstrom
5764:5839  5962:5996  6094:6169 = 0.5 Angstrom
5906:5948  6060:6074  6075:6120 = -0.1 Angstrom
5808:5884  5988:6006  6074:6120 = 0.5 Angstrom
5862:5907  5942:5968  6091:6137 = -1.1 Angstrom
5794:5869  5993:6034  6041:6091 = 0.6 Angstrom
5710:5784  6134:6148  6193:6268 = -0.4 Angstrom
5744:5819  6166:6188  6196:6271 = -1.1 Angstrom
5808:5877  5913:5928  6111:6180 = 0.3 Angstrom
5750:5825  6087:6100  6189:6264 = -0.7 Angstrom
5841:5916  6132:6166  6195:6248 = -0.2 Angstrom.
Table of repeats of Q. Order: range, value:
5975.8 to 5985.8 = 7.3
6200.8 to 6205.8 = 7.6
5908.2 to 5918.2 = 7.25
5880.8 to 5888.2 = 6.94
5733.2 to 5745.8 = 7.71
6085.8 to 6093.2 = 7.58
